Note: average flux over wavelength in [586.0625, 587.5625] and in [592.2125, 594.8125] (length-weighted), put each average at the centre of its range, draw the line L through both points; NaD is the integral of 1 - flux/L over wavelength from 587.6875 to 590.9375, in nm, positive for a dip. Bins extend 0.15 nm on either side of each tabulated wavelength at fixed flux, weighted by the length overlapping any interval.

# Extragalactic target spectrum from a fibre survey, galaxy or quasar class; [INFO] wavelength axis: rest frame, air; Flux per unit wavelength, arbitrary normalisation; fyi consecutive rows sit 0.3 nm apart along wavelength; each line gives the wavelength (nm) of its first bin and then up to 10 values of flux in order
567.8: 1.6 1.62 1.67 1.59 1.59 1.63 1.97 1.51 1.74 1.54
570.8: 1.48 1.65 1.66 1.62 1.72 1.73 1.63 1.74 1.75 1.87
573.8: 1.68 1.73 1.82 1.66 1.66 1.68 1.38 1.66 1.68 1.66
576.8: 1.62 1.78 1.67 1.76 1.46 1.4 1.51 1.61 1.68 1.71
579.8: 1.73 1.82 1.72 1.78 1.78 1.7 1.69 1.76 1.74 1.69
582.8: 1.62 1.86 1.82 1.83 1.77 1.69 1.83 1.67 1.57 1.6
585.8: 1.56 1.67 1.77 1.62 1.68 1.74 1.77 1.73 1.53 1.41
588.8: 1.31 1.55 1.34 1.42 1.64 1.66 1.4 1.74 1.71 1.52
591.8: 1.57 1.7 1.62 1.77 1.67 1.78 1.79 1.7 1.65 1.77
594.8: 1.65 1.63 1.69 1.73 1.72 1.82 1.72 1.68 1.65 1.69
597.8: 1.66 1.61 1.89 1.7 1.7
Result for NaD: 0.36 nm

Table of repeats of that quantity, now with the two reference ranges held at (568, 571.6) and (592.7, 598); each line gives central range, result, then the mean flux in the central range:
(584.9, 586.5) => 0.045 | 1.63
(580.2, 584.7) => -0.215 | 1.75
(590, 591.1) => 0.054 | 1.61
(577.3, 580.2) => 0.053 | 1.63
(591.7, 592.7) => 0.026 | 1.65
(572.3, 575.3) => -0.139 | 1.72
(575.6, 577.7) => -0.009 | 1.66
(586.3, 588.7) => 0.055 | 1.65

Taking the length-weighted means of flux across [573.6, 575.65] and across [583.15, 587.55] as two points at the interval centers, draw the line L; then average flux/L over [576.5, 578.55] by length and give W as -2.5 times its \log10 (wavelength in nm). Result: 0.05 mag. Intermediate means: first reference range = 1.68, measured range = 1.61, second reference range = 1.71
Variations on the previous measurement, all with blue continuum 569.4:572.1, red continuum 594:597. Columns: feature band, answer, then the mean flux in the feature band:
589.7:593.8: 0.031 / 1.65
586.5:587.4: 0.004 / 1.68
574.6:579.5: 0.031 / 1.62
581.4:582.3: -0.033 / 1.73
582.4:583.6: -0.047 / 1.75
